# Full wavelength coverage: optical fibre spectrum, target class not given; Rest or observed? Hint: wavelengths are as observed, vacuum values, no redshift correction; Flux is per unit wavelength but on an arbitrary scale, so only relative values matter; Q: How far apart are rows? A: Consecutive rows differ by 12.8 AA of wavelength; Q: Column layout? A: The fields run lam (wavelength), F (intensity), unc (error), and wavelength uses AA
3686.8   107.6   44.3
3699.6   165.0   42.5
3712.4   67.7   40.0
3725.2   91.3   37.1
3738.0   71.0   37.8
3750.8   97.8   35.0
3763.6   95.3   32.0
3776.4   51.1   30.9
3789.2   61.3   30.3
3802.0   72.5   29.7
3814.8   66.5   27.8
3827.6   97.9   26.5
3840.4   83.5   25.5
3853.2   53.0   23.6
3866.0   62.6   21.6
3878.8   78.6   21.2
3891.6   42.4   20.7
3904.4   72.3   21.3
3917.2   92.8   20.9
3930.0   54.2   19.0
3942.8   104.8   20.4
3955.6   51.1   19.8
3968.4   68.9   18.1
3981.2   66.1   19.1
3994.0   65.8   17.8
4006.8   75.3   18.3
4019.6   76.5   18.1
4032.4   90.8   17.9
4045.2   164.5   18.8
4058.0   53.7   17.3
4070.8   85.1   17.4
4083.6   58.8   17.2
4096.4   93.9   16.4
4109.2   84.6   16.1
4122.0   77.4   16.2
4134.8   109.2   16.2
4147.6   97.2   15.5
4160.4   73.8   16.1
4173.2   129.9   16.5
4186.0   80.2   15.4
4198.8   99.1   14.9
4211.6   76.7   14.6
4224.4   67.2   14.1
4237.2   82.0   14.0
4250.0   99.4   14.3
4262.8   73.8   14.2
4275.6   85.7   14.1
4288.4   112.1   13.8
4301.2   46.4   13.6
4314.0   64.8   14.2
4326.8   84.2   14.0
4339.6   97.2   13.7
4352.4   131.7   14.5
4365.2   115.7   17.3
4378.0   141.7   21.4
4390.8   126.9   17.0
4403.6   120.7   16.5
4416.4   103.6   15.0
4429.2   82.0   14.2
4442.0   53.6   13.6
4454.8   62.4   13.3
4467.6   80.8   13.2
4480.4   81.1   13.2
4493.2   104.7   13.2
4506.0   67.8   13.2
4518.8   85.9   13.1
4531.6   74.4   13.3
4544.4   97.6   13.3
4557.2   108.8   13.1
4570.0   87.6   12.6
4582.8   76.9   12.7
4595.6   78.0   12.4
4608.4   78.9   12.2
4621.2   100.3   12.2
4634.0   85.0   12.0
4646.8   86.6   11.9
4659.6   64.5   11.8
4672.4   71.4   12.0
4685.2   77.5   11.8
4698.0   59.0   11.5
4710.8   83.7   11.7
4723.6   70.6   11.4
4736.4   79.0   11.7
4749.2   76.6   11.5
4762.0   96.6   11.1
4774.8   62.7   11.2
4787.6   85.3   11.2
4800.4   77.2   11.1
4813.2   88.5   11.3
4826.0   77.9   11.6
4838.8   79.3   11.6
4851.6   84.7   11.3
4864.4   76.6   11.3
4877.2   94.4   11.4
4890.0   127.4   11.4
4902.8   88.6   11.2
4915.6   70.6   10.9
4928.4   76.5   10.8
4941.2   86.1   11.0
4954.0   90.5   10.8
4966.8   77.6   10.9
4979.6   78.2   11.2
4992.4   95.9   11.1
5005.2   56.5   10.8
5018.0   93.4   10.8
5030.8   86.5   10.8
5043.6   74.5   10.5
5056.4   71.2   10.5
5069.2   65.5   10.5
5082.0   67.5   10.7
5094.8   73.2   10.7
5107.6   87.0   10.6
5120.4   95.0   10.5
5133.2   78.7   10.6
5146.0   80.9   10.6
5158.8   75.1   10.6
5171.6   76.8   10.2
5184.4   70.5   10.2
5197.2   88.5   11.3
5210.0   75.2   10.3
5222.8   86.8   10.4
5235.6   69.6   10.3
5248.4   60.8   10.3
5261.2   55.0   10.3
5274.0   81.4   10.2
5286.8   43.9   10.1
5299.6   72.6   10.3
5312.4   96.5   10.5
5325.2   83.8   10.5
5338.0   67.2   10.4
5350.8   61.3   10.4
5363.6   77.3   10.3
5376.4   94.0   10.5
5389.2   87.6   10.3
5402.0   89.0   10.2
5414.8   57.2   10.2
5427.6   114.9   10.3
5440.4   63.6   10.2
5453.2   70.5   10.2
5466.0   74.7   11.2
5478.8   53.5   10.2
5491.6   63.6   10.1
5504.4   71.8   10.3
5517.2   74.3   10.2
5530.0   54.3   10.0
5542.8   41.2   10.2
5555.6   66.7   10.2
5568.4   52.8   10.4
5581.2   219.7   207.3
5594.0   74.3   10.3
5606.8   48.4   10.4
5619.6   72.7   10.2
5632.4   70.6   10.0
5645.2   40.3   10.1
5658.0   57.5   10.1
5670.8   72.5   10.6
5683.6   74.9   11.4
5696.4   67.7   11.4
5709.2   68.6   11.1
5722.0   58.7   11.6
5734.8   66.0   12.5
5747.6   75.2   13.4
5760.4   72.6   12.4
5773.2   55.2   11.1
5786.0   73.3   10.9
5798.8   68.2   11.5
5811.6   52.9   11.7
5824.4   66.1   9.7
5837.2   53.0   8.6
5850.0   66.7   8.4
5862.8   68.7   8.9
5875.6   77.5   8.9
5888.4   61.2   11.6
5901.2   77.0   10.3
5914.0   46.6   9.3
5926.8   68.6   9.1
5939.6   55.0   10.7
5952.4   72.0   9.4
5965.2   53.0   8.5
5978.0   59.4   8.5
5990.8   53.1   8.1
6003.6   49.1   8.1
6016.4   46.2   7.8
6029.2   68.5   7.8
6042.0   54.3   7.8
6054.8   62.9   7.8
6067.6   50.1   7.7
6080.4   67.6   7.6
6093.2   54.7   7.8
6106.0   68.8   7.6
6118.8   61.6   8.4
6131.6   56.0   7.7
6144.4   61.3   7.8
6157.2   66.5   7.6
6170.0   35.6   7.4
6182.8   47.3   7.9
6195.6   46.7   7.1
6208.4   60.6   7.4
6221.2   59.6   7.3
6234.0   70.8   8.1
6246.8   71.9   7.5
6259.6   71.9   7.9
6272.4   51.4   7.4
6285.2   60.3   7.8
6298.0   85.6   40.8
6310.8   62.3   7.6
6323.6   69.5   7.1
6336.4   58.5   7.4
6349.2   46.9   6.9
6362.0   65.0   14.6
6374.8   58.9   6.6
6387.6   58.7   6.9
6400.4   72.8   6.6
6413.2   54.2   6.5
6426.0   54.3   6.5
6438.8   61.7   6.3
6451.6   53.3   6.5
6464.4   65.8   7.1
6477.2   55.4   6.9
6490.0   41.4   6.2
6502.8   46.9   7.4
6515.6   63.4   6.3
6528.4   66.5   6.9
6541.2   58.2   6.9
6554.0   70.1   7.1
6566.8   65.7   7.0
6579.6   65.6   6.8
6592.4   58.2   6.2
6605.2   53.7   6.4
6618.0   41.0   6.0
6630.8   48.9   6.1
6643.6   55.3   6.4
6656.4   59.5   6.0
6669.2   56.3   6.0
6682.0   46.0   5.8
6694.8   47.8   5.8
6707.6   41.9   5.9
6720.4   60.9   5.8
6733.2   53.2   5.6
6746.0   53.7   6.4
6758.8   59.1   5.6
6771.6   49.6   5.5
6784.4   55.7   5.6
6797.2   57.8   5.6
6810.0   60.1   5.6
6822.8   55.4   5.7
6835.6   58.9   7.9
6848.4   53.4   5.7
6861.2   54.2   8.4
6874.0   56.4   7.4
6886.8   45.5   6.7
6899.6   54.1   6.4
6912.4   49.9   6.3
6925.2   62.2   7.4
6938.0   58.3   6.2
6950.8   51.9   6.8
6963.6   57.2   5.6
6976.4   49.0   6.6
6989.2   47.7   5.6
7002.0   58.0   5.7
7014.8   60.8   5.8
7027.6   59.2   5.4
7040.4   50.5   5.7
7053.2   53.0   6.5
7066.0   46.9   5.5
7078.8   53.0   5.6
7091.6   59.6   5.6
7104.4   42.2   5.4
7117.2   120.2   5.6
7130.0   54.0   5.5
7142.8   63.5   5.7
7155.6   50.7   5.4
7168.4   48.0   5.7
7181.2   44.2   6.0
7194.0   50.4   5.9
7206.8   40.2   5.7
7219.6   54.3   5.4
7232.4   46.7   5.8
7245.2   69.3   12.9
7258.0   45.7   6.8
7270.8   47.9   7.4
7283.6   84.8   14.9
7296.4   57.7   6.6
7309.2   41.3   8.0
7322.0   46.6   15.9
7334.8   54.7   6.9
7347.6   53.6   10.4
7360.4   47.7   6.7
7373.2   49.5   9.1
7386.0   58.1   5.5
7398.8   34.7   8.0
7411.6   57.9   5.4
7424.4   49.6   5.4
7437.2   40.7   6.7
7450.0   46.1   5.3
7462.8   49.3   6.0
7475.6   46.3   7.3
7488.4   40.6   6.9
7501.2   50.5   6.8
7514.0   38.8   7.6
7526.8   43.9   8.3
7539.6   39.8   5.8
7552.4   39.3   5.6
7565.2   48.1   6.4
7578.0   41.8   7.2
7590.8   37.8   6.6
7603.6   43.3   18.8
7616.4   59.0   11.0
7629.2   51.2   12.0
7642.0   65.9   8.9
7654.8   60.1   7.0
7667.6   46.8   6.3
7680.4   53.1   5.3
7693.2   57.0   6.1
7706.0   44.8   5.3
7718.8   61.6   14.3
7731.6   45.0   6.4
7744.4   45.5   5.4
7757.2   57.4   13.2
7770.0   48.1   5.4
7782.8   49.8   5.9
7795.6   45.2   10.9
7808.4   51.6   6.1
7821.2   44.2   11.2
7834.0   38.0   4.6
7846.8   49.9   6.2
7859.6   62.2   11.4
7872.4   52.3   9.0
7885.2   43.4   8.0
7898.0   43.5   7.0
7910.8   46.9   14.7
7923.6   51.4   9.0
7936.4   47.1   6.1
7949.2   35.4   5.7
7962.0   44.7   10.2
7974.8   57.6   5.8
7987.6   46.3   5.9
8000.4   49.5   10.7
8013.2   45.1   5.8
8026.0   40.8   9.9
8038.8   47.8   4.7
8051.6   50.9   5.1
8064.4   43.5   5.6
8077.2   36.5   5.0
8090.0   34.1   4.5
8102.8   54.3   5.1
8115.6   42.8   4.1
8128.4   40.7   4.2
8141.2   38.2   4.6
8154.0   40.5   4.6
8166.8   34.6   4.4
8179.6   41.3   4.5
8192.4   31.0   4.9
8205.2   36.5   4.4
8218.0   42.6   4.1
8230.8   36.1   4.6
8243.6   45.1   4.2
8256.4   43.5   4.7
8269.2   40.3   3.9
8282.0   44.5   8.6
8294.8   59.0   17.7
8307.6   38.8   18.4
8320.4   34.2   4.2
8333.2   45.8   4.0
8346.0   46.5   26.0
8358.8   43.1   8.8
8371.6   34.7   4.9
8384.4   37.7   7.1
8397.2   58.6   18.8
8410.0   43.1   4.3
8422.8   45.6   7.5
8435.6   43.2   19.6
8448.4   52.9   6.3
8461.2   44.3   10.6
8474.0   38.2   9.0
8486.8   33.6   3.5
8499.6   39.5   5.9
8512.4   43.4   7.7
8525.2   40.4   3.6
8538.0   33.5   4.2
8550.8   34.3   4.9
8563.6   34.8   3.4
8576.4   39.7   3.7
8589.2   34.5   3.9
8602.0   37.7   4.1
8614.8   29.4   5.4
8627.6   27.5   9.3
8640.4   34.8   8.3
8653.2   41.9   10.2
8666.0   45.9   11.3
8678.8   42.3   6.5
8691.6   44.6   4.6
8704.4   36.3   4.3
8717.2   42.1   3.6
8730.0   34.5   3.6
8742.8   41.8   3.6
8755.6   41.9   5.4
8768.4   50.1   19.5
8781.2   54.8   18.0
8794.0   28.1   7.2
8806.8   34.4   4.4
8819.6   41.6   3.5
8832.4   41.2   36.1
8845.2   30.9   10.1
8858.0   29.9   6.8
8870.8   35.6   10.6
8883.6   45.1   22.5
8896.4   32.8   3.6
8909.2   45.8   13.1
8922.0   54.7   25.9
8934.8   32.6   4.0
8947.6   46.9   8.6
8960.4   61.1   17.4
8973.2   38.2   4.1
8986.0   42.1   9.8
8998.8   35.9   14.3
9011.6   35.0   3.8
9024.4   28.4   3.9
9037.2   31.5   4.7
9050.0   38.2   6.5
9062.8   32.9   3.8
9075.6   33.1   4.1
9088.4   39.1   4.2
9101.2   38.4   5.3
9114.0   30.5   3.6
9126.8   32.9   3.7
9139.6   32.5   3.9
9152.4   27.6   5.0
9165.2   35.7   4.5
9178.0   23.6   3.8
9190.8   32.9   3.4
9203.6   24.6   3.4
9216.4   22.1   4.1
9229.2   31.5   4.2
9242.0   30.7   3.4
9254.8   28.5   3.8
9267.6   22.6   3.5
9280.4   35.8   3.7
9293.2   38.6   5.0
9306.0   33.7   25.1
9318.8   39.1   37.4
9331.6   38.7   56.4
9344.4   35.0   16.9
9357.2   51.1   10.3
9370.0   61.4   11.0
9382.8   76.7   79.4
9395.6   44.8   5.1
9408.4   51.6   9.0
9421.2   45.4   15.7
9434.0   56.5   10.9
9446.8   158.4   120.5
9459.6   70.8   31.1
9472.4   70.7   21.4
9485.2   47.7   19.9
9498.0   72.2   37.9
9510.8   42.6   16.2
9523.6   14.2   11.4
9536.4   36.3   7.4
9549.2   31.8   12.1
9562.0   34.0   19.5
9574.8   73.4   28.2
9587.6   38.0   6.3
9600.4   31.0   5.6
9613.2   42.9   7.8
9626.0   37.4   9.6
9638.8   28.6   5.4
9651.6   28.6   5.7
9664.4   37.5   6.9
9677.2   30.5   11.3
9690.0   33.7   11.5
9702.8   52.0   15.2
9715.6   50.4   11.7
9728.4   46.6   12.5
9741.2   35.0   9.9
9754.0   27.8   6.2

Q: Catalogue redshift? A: 0.08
